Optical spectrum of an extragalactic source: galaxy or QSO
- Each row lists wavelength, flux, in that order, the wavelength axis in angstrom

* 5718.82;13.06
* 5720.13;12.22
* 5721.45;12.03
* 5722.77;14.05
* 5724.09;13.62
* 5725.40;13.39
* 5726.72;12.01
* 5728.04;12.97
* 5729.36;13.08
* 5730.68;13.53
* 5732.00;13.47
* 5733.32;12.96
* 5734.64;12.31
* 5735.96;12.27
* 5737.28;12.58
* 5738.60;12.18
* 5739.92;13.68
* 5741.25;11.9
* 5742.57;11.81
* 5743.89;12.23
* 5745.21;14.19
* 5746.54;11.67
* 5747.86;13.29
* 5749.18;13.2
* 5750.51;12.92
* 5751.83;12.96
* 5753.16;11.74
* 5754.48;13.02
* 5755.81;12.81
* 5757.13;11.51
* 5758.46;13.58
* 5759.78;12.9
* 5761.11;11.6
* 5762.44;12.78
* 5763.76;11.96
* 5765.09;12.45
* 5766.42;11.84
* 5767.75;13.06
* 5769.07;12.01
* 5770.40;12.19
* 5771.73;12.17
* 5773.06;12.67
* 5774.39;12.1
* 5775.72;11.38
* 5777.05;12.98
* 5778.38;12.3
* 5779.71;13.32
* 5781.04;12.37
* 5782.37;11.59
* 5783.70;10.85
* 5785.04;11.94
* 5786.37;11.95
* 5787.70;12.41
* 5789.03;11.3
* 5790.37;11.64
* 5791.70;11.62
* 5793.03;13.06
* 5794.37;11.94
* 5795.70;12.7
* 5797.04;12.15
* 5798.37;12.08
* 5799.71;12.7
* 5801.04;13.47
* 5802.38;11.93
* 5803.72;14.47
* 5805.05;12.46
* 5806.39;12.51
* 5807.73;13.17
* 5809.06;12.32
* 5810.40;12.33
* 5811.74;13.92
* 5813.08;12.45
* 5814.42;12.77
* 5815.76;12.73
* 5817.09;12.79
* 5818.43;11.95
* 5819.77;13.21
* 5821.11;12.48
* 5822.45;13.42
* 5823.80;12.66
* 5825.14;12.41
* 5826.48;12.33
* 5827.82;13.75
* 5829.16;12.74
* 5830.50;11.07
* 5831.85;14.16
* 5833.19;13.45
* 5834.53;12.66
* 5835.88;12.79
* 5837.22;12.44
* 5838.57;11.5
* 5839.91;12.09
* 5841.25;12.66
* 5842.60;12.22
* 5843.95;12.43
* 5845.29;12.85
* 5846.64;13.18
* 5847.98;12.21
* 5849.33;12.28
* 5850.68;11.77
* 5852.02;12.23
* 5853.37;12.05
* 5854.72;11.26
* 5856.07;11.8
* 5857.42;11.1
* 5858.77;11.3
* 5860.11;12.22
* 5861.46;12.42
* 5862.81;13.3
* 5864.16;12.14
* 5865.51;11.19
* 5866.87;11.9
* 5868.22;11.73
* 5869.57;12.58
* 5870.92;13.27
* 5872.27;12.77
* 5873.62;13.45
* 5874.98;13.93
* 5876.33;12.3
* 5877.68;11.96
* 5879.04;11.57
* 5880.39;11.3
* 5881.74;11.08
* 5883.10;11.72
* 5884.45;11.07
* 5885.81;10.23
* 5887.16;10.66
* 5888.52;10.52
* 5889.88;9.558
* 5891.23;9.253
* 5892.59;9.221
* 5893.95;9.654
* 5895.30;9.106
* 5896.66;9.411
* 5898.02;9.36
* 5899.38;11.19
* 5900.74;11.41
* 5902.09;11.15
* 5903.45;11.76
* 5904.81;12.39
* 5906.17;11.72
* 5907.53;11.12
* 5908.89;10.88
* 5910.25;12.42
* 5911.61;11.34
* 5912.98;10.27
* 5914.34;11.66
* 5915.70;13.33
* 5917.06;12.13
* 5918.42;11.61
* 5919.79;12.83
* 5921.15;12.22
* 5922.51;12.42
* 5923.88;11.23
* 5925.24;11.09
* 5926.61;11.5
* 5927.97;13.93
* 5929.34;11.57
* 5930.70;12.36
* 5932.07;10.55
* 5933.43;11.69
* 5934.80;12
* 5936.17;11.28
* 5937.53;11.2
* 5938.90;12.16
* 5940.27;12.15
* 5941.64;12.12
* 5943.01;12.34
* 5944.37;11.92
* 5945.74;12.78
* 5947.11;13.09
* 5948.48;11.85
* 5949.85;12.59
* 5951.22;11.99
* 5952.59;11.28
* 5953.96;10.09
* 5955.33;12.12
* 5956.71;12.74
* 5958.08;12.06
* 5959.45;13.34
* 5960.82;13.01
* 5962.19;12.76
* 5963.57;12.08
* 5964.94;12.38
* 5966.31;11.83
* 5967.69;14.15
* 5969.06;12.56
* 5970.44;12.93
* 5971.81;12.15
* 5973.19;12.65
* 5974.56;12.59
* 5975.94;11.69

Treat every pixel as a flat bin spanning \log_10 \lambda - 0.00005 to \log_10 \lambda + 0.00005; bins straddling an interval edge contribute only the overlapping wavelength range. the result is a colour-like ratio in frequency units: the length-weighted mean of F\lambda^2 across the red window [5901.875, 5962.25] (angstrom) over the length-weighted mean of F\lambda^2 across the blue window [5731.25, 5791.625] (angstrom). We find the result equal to 1.0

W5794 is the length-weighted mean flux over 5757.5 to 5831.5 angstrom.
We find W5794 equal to 12.5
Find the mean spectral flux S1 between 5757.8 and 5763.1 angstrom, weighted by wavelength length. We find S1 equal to 12.7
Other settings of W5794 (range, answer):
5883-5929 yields 11.2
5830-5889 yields 12.1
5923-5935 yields 11.8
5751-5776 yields 12.4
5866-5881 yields 12.4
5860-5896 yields 11.5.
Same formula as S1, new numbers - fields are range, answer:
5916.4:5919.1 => 11.9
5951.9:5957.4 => 11.5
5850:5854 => 12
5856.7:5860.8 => 11.6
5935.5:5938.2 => 11.3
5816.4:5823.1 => 12.8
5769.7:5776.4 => 12.1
